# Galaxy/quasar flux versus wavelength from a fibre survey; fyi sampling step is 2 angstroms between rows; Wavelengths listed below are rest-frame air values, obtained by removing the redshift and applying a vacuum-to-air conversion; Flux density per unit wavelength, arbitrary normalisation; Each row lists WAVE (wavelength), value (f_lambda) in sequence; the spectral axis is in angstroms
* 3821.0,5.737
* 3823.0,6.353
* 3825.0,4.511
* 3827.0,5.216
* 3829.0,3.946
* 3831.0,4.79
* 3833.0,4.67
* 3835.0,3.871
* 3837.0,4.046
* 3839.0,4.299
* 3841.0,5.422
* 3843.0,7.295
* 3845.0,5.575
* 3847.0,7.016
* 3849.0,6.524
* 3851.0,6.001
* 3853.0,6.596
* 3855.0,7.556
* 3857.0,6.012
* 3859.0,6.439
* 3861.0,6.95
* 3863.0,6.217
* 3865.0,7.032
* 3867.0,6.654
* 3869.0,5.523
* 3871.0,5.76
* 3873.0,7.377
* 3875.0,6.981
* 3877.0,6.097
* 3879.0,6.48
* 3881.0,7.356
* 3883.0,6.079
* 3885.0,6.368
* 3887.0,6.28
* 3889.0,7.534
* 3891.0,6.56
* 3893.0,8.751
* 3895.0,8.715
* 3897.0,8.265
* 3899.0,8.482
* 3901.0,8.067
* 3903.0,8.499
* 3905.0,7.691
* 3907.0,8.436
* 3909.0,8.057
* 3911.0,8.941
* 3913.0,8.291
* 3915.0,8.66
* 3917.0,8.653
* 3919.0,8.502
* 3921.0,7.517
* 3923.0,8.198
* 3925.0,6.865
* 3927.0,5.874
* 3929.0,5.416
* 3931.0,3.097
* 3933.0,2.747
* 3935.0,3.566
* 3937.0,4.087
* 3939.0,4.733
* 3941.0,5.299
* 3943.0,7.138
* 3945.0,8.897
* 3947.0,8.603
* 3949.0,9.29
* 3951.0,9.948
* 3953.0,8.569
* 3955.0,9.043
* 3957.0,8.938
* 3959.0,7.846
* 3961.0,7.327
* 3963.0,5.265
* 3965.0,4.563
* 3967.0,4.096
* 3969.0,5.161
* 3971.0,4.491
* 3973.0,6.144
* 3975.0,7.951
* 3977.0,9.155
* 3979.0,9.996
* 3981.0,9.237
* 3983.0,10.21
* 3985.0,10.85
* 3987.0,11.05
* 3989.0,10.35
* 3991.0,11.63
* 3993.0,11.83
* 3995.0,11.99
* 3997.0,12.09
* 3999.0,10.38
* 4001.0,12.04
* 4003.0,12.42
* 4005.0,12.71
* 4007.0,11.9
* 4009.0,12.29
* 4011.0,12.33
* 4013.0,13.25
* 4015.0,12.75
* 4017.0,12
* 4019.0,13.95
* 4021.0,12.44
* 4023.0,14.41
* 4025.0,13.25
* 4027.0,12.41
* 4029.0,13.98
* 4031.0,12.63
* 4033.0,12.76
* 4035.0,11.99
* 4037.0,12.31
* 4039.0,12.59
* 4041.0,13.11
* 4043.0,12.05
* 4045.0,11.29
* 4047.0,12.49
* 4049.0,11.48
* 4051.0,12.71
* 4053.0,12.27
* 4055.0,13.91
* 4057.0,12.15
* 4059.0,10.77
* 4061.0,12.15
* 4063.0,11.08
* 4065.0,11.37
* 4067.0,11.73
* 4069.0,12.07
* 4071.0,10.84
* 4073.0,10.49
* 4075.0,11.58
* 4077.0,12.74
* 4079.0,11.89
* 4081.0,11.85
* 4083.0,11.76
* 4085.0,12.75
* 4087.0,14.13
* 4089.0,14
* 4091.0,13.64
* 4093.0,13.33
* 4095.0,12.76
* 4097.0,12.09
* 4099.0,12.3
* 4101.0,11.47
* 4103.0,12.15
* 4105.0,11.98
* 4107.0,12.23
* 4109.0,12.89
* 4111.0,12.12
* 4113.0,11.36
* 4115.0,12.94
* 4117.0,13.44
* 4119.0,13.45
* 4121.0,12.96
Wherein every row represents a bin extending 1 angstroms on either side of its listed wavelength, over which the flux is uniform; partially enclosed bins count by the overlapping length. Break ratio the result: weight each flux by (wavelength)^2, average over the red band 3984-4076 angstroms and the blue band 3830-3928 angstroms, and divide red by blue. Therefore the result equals 1.9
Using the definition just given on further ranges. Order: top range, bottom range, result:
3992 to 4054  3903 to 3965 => 1.82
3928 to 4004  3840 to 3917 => 1.18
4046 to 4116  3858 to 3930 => 1.83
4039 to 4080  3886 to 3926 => 1.60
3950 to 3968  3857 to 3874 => 1.18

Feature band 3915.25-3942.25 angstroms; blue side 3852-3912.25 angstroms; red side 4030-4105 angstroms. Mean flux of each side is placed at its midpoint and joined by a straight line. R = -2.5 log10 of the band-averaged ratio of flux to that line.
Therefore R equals 0.397 mag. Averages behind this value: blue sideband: 7.2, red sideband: 12.2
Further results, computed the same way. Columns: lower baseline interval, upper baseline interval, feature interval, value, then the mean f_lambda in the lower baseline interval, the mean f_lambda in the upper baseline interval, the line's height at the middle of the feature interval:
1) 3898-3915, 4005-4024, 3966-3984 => 0.46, 8.33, 12.8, 11.2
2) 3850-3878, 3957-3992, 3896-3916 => -0.18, 6.51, 7.99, 7.07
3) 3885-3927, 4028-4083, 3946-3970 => 0.25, 7.96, 12.1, 9.39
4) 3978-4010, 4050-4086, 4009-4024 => -0.13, 11.3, 11.9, 11.5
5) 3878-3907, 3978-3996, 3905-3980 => 0.29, 7.54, 10.8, 9.26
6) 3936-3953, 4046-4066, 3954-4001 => 0.01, 7.33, 12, 8.72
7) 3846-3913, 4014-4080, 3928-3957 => 0.37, 7.15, 12.3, 9.08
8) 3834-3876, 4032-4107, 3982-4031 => -0.17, 6.15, 12.2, 10.4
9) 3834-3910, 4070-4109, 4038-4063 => -0.08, 6.76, 12.3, 11.3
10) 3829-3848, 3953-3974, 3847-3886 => -0.20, 5.15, 6.4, 5.43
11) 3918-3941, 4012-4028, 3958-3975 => 0.43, 5.5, 13.1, 8.59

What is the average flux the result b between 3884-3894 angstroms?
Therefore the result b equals 7.1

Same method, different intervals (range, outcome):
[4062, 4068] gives 11.4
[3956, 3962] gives 8.04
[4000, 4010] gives 12.3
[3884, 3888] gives 6.32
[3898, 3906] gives 8.18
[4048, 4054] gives 12.2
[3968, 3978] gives 6.58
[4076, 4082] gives 12.2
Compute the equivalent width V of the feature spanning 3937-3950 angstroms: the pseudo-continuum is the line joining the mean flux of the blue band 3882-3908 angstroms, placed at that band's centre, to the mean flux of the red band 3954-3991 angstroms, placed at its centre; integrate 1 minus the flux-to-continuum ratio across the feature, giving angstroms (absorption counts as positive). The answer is 1.3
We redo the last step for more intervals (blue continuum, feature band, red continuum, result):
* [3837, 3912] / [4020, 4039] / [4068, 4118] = -3.74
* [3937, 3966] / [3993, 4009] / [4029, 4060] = -3.04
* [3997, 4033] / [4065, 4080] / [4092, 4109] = 1.00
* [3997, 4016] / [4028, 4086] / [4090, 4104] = 1.40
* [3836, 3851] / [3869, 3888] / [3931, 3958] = -1.07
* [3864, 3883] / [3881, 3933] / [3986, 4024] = 3.27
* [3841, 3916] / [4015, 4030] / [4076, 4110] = -3.30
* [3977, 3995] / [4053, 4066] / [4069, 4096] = 0.07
